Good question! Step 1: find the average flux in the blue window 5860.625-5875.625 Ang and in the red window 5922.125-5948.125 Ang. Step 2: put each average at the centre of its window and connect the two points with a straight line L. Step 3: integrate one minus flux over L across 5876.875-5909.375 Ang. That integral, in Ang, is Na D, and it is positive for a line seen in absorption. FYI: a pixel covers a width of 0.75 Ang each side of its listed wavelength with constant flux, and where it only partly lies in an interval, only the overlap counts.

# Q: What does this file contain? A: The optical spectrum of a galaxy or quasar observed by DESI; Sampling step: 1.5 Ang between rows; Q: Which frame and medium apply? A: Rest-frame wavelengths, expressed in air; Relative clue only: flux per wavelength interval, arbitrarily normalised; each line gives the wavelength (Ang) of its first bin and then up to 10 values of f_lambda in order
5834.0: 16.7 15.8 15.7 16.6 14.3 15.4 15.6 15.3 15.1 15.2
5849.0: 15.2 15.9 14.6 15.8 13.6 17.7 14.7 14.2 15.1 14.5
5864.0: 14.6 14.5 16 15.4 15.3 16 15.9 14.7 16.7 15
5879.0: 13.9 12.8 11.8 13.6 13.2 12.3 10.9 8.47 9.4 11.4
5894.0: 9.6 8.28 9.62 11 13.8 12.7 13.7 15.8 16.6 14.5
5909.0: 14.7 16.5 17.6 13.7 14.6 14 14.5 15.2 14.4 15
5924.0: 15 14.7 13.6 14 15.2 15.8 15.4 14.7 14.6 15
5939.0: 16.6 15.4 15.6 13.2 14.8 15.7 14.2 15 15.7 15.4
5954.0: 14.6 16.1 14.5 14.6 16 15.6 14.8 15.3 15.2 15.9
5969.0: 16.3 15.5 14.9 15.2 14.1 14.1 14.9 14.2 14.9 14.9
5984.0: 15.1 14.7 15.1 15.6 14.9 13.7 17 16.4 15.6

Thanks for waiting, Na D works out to 5.9 Ang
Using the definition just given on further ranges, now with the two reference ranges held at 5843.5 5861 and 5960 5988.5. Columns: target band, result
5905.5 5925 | 0.1 Ang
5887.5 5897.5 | 3.6 Ang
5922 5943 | 0.1 Ang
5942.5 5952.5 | 0.2 Ang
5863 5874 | -0.1 Ang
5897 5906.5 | 1.0 Ang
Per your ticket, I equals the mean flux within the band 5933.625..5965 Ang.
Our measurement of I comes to 15.1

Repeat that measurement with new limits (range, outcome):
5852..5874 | 15.2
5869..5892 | 13.3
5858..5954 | 14.2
